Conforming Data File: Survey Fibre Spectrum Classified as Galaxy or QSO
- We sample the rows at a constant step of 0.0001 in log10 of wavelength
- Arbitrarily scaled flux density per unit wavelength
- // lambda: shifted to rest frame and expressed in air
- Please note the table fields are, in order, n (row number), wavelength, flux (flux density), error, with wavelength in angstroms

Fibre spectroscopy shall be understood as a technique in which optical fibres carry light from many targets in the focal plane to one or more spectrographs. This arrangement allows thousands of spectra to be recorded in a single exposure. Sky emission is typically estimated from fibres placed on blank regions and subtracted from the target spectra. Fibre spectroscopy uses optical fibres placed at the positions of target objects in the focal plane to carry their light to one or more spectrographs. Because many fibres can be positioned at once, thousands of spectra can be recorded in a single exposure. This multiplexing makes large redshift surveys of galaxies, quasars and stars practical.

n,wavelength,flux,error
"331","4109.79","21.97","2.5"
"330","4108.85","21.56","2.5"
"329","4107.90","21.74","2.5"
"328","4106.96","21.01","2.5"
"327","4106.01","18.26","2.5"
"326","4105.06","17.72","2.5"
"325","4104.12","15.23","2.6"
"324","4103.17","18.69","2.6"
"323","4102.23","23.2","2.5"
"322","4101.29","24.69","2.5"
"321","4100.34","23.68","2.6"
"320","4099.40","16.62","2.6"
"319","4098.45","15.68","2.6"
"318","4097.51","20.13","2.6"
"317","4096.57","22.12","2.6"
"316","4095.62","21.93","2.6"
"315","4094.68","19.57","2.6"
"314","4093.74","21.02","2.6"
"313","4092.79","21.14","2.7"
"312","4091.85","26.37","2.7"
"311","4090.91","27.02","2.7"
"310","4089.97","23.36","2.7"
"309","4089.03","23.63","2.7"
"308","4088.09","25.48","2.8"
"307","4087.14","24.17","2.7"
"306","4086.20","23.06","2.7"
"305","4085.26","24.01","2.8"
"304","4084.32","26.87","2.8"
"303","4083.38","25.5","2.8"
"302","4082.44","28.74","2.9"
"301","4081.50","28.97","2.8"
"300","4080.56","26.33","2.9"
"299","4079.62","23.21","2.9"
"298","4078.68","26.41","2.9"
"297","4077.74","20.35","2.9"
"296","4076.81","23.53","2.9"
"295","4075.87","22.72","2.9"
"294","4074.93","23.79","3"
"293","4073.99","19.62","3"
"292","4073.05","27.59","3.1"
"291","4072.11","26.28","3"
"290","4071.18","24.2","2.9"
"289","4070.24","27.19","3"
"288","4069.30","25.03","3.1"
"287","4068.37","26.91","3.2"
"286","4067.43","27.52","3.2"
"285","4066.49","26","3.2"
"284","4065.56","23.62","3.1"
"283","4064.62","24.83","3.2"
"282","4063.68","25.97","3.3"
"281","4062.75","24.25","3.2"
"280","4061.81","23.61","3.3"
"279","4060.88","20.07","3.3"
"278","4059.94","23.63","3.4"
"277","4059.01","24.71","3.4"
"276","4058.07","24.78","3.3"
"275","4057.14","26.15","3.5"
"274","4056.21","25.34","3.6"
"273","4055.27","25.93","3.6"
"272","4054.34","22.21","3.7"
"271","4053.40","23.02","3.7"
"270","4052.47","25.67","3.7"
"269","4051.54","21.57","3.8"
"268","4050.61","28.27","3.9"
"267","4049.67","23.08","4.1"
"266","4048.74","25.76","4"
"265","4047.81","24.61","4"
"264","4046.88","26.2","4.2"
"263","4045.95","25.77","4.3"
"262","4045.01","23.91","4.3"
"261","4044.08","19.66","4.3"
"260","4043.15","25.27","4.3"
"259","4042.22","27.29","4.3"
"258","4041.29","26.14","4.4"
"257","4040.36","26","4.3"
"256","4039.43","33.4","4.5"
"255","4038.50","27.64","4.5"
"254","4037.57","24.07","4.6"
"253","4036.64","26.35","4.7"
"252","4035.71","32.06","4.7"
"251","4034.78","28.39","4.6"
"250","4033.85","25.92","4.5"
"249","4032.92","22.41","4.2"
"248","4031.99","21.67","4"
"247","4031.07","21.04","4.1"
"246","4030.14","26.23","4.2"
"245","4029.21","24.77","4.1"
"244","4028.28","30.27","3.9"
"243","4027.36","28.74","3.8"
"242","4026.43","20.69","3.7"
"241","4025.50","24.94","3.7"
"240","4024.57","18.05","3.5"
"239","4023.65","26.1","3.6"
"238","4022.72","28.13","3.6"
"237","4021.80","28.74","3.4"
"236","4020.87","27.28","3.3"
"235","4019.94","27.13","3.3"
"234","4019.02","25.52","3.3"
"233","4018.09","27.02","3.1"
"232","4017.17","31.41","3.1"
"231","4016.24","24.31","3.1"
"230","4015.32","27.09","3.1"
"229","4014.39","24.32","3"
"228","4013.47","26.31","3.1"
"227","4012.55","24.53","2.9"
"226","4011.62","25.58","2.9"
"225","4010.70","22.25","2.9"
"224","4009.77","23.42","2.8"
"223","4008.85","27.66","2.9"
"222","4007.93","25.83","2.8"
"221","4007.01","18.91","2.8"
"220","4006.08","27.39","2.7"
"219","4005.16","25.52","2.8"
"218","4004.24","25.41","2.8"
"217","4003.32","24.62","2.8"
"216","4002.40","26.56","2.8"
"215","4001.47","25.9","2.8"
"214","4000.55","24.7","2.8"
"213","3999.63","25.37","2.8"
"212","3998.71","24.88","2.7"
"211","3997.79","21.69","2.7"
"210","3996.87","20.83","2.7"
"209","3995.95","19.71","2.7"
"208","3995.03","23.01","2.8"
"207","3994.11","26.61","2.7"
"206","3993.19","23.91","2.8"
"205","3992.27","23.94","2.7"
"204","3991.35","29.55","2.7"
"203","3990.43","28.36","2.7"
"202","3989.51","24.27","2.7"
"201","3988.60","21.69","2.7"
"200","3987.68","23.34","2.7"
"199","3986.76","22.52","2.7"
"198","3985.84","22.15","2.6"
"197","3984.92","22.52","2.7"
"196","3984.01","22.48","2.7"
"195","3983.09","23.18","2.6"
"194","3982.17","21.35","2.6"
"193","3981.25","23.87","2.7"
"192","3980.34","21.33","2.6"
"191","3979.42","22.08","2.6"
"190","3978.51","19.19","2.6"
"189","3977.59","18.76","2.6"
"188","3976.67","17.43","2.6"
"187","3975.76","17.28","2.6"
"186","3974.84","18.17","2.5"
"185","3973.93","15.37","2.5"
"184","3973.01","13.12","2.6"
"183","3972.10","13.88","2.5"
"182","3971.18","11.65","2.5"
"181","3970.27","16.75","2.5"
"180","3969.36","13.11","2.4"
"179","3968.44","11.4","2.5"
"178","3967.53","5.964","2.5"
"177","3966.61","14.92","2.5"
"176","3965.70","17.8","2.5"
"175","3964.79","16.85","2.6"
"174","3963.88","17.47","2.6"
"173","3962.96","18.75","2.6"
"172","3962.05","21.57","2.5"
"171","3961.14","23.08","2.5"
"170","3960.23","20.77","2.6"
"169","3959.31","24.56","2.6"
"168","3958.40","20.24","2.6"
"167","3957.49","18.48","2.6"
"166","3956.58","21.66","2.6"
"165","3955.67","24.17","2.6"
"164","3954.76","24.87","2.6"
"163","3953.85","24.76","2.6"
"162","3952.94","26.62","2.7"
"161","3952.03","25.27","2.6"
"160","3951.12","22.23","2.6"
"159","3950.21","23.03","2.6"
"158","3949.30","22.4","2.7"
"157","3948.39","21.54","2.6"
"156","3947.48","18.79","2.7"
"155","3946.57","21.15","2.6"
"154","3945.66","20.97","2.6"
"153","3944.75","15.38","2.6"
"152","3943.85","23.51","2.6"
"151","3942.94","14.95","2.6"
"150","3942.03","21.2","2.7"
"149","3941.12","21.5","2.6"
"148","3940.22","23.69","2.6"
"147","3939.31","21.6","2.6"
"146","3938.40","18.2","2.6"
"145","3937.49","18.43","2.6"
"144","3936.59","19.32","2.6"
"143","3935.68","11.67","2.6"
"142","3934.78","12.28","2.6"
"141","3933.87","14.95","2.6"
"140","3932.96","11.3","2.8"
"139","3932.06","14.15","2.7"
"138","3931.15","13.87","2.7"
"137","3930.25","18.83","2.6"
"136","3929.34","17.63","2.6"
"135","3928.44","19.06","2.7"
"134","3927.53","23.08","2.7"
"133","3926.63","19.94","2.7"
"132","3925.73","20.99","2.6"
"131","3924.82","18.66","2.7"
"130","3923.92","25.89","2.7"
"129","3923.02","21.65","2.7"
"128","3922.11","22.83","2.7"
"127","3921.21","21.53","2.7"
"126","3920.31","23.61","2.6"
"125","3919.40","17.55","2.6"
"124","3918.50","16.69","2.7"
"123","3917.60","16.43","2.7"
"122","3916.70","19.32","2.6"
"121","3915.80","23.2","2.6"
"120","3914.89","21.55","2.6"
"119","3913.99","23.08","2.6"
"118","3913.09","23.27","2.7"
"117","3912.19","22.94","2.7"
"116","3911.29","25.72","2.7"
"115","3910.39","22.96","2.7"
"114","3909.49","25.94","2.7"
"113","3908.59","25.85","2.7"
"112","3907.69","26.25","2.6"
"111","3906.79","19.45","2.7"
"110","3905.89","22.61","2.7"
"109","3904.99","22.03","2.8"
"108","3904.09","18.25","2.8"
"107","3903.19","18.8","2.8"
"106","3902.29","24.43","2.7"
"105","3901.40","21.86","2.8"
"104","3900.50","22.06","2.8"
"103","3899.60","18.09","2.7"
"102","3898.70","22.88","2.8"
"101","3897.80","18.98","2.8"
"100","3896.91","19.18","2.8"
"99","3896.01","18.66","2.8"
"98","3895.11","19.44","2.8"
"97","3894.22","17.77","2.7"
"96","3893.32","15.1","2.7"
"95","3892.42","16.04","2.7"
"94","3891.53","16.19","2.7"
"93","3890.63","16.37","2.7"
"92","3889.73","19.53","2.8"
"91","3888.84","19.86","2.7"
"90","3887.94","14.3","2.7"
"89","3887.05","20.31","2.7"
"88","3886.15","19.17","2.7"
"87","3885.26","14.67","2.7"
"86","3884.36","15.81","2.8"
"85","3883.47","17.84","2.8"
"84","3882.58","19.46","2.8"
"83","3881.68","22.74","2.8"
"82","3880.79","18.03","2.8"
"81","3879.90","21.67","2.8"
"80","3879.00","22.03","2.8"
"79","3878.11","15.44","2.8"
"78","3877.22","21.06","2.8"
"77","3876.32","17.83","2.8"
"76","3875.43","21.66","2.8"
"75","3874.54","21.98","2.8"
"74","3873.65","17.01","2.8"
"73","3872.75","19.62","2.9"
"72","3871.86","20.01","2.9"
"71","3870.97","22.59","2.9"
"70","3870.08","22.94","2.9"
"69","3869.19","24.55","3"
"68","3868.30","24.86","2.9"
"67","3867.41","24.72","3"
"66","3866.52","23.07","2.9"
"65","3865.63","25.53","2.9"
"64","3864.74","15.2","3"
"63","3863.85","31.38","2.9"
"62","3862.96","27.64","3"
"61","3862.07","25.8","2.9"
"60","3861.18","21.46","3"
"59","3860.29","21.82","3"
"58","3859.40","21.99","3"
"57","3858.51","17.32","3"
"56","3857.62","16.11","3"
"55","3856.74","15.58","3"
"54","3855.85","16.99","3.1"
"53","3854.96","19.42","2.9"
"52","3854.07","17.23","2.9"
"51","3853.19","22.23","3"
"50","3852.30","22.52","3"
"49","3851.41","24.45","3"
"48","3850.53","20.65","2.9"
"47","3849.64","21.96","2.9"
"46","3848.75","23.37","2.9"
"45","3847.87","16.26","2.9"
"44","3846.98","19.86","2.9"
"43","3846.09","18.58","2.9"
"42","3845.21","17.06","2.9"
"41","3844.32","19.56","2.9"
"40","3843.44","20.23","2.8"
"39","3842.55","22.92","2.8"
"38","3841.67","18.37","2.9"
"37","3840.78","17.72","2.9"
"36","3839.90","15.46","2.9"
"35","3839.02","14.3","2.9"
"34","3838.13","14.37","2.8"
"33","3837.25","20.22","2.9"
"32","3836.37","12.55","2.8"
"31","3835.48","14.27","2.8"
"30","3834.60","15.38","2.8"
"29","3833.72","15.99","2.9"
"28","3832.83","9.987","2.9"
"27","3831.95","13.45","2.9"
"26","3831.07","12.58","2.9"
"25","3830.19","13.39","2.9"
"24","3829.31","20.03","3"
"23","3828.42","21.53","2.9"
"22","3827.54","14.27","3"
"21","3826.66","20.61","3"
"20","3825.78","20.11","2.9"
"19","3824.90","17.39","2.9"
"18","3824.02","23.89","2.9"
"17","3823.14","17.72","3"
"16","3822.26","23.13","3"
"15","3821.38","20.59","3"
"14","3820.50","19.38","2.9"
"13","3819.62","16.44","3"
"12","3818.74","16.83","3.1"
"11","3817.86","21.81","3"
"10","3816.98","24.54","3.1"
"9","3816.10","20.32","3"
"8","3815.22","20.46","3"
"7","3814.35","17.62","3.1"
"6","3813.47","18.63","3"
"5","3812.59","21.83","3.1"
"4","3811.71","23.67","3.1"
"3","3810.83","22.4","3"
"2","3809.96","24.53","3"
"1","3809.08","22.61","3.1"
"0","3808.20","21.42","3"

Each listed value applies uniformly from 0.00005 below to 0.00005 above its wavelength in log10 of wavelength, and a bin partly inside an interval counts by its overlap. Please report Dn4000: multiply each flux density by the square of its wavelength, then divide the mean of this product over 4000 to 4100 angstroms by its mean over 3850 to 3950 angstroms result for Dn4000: 1.3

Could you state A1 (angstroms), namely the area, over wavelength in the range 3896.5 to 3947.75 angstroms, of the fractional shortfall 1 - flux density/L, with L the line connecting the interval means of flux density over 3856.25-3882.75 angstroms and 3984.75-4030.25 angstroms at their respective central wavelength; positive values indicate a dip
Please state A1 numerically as 5.8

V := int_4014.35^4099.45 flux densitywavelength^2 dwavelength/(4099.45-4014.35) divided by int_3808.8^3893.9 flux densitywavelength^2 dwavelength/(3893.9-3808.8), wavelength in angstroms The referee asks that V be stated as 1.4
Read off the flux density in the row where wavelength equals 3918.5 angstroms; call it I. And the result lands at 16.69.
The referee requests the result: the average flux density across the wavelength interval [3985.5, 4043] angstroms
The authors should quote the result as 25.3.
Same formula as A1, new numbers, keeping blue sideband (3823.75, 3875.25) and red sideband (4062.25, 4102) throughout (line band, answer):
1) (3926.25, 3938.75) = 2.7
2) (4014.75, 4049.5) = -4.3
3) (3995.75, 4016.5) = -1.8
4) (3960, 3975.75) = 4.3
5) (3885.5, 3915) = 0.0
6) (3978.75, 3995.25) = -1.1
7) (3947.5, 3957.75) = -0.8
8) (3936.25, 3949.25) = 0.7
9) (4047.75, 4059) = -0.6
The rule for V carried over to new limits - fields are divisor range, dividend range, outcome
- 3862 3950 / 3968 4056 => 1.24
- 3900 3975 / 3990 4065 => 1.33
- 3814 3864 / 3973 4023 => 1.36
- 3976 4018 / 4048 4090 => 1.07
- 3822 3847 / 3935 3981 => 1.18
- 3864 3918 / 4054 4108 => 1.26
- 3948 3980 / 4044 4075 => 1.36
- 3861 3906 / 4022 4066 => 1.34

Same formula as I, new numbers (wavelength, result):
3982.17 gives 21.35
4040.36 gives 26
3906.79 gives 19.45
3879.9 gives 21.67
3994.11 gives 26.61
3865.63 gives 25.53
